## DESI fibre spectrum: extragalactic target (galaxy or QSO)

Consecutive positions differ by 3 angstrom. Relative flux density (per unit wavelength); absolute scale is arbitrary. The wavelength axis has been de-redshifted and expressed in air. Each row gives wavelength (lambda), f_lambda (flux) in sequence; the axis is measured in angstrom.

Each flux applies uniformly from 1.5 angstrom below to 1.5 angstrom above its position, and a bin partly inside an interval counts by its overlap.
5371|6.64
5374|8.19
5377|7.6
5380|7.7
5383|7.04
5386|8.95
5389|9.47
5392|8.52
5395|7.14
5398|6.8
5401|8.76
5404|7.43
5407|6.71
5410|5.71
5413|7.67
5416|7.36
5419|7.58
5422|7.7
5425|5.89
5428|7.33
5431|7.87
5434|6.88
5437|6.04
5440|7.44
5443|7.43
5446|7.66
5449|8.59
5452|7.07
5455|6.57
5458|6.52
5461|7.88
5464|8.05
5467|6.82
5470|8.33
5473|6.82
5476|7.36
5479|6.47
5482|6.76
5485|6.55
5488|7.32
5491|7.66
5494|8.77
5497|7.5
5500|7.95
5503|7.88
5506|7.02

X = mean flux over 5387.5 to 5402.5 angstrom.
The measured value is 8.14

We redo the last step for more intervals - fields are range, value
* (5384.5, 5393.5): 8.98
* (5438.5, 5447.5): 7.51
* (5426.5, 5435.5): 7.36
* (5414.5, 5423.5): 7.55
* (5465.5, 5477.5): 7.33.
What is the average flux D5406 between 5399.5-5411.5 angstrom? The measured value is 7.15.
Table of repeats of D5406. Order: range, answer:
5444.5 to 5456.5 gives 7.47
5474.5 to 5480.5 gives 6.92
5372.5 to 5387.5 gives 7.9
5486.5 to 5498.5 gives 7.81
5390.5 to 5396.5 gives 7.83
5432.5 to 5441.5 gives 6.79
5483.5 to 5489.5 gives 6.93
